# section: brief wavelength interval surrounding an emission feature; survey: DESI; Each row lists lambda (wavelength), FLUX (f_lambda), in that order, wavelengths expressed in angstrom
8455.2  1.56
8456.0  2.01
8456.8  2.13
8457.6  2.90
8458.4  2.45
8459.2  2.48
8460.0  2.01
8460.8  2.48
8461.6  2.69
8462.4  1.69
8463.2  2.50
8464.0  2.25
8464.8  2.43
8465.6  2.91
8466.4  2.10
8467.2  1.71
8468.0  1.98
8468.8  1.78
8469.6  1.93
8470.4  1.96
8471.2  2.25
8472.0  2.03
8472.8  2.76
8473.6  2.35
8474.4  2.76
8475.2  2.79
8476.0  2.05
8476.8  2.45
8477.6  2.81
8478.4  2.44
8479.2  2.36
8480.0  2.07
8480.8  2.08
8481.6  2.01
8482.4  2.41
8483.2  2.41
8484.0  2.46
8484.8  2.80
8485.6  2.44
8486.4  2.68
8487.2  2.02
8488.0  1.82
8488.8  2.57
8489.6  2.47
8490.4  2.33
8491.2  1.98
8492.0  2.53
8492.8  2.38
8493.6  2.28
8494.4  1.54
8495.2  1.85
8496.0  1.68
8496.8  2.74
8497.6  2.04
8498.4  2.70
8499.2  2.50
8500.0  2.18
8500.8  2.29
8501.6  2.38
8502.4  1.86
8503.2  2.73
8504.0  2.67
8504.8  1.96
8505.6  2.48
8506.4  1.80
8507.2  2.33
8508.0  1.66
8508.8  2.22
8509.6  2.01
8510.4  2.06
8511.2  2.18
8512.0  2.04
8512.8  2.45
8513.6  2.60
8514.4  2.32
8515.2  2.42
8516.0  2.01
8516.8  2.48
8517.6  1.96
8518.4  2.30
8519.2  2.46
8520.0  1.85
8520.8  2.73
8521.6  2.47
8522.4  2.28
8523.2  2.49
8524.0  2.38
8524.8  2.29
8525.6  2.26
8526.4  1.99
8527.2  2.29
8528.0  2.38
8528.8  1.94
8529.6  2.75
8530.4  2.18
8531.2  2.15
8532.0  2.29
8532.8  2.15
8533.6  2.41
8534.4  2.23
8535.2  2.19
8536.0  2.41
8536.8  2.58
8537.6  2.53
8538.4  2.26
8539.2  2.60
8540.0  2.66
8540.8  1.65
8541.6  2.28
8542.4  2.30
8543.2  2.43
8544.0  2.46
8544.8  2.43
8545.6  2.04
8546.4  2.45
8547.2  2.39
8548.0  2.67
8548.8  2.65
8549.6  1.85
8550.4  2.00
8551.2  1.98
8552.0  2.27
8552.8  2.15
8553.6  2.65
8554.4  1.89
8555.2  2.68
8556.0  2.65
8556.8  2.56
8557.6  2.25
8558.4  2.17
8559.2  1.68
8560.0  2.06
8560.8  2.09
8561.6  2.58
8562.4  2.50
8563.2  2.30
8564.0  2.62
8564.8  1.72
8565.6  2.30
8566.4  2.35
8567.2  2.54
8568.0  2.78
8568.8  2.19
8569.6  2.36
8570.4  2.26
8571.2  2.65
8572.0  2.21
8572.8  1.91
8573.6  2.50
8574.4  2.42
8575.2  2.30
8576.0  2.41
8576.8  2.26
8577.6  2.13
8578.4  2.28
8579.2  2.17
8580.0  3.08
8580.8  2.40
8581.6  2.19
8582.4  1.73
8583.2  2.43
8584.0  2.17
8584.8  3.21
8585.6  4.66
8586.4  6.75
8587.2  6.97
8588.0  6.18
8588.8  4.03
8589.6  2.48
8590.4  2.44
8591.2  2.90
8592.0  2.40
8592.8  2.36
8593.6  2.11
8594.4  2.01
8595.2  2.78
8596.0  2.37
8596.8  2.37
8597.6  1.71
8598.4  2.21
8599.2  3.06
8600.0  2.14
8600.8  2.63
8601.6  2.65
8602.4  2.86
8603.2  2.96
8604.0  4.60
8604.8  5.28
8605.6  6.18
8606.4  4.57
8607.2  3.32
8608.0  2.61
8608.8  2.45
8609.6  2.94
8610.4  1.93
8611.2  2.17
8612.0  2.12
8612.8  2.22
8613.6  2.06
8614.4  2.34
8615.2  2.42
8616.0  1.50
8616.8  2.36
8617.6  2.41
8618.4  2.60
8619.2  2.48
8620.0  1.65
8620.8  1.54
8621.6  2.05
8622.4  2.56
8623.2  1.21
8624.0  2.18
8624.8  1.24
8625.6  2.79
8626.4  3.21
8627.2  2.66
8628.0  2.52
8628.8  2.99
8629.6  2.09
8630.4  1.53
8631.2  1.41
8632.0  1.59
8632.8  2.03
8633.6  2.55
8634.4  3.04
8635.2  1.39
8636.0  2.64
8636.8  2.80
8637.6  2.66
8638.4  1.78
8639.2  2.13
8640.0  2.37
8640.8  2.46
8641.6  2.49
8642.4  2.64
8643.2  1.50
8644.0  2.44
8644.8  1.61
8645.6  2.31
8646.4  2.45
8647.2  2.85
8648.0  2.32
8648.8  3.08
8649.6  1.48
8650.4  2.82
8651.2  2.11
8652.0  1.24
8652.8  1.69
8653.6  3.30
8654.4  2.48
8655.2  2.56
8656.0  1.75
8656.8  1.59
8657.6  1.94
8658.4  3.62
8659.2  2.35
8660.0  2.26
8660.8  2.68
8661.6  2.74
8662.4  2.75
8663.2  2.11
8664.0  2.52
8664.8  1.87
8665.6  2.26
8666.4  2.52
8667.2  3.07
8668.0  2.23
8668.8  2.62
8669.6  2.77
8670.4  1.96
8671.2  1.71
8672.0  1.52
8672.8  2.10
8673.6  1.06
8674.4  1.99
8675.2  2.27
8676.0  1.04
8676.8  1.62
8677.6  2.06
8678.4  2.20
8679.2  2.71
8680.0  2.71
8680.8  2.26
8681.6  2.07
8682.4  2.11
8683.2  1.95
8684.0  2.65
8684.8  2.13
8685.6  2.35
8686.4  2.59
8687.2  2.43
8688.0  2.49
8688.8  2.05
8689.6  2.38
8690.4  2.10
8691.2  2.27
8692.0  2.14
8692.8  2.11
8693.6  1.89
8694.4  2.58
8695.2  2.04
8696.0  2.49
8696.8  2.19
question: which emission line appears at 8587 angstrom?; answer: [S II] 6716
